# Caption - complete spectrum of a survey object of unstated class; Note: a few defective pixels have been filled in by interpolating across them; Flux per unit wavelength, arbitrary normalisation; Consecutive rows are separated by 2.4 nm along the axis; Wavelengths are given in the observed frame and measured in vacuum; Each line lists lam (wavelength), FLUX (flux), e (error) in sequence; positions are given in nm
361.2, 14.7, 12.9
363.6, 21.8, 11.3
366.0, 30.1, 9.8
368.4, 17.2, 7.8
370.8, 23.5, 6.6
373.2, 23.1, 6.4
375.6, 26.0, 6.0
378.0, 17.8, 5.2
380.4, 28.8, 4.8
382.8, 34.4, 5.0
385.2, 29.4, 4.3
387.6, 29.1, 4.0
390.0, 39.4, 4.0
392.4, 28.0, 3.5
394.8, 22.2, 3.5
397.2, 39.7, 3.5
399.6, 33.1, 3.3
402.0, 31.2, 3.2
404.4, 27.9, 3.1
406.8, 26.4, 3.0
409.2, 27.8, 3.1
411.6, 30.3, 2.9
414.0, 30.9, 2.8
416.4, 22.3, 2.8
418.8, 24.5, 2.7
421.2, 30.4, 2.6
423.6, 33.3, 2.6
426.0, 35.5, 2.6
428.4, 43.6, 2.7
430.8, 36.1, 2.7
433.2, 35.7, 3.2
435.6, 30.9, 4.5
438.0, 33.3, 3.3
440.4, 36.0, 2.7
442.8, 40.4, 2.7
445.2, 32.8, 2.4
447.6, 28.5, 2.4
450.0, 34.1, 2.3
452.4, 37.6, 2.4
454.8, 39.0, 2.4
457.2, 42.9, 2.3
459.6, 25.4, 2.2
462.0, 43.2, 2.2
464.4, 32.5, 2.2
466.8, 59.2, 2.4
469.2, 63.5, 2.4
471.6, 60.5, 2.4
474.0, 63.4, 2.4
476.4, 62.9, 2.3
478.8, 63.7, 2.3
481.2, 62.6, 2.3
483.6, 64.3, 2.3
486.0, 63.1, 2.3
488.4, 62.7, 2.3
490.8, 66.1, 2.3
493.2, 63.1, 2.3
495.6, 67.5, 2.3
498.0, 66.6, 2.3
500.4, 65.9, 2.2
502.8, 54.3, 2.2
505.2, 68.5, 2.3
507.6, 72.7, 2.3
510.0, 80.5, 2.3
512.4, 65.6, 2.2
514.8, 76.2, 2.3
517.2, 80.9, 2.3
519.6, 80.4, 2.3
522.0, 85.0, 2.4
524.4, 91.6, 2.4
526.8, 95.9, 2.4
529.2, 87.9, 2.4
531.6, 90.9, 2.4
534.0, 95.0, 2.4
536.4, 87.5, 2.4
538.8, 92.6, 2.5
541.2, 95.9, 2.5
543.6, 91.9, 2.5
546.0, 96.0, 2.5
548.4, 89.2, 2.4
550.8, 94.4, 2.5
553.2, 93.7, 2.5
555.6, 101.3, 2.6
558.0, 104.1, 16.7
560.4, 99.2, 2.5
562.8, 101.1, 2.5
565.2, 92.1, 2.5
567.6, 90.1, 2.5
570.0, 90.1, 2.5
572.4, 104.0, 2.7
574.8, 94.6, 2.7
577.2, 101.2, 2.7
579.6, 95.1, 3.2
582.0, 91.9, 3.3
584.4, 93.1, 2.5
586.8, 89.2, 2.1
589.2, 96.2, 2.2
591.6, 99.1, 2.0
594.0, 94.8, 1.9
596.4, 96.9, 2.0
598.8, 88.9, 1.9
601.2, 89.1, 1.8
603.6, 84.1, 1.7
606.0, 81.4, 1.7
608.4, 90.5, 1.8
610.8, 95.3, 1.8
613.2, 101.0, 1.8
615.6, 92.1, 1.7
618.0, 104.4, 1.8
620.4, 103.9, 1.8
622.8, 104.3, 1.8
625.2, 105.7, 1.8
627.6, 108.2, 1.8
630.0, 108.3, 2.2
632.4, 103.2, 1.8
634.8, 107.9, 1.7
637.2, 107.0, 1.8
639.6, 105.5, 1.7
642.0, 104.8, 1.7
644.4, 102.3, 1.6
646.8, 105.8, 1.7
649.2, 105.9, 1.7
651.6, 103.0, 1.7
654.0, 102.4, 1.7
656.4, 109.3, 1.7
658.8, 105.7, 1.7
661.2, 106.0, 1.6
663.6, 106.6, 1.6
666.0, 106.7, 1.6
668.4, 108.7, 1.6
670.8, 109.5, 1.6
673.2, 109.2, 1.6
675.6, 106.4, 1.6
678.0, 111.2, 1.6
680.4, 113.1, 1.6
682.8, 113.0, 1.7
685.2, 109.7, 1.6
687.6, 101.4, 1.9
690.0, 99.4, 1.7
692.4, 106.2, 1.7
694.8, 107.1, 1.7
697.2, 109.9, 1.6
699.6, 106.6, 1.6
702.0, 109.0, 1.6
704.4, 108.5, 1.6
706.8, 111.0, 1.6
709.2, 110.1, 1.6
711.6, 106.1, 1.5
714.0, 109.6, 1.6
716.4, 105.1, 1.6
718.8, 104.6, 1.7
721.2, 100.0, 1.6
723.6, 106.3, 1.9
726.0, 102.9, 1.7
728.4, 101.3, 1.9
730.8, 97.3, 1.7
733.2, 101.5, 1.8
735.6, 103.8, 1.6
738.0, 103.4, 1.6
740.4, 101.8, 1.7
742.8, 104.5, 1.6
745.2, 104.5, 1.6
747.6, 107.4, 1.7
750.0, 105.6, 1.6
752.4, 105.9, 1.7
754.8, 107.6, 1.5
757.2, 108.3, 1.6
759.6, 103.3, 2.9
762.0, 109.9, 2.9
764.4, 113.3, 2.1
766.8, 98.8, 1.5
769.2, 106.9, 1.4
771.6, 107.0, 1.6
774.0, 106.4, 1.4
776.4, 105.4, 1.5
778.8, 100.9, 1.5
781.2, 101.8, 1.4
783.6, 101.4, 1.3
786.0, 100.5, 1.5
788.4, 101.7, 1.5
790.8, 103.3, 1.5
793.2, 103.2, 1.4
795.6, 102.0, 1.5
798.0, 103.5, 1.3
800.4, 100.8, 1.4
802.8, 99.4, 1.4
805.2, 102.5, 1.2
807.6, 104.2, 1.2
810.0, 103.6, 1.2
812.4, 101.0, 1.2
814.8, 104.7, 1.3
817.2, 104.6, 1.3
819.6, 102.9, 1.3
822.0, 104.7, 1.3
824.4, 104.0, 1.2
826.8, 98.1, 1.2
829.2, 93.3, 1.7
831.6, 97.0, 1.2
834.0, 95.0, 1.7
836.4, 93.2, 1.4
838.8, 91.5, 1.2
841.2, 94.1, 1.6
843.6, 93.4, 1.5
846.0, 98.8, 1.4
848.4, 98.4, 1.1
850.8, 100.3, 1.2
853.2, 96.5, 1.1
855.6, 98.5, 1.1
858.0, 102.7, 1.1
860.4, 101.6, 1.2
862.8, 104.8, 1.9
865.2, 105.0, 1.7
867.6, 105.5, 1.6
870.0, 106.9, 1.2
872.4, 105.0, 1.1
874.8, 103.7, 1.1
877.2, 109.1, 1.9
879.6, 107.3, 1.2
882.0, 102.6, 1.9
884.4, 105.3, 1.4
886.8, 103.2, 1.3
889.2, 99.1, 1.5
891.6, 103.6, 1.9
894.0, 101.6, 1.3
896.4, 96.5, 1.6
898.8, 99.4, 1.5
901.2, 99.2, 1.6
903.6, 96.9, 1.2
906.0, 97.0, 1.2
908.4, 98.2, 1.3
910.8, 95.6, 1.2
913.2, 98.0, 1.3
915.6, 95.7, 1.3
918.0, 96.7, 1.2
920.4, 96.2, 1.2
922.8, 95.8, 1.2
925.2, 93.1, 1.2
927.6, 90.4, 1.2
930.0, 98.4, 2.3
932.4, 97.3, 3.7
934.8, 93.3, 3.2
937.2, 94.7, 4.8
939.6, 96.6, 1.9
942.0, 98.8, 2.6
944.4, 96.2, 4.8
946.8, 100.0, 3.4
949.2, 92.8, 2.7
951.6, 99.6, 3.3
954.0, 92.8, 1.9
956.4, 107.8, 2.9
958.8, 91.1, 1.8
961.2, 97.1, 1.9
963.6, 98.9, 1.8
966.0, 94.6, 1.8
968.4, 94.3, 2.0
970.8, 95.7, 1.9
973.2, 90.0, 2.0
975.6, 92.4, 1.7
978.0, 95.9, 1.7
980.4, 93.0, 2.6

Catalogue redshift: 0.169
